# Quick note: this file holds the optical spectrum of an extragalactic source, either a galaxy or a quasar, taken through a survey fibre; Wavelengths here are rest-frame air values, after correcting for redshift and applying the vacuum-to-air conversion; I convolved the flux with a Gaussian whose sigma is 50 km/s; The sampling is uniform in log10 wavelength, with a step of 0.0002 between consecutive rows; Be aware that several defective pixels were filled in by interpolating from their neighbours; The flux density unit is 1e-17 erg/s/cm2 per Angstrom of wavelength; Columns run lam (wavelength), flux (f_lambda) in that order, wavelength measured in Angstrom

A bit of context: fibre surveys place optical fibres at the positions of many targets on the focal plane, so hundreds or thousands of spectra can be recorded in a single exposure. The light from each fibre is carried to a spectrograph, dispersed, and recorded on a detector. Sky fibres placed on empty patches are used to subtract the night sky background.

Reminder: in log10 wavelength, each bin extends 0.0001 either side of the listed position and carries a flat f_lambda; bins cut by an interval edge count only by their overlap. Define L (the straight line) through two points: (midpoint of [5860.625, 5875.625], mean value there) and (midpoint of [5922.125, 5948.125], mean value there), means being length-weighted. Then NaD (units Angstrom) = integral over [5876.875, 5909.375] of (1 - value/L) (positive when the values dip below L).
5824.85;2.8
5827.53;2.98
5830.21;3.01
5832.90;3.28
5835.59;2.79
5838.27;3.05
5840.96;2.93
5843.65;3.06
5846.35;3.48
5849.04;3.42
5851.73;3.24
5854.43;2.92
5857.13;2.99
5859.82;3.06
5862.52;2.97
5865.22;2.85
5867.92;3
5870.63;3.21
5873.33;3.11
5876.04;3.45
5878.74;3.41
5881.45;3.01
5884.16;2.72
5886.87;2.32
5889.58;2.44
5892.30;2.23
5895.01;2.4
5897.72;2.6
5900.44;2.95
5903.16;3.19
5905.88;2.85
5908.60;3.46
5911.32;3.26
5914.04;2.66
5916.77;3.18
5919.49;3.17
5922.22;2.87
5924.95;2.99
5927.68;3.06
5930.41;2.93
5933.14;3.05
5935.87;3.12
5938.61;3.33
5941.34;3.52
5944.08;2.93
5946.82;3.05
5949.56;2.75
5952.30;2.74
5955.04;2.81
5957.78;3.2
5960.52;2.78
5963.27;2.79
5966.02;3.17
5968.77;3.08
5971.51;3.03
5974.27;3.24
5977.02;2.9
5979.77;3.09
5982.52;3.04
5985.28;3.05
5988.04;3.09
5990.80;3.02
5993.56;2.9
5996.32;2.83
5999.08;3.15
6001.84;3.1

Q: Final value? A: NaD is 2.89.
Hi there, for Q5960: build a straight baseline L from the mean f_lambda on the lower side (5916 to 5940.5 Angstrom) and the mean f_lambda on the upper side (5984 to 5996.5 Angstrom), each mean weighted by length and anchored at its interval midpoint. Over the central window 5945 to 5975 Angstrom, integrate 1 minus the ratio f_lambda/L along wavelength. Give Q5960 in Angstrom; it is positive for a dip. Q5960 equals 0.74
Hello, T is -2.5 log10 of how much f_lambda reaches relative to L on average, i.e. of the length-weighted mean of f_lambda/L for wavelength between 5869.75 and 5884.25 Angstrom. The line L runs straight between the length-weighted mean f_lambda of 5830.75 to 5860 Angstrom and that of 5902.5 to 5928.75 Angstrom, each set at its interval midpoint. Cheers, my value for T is -0.03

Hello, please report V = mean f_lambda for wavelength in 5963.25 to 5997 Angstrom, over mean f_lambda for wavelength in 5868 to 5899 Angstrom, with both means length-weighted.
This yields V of 1.1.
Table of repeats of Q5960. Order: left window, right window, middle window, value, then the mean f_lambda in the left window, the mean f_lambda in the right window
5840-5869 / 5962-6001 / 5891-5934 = 1.9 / 3.09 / 3.03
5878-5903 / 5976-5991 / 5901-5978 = -4.7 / 2.68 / 3.04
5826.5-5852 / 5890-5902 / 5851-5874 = -1.2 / 3.12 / 2.55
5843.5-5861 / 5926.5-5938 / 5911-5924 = 0.3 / 3.18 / 3.06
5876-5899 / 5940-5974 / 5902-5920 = -2.0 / 2.69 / 2.99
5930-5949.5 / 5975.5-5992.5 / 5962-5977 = 0.0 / 3.12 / 3.03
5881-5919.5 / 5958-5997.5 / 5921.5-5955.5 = -1.3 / 2.81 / 3.01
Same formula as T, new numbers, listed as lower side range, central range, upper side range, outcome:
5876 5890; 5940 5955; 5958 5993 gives 0.00 mag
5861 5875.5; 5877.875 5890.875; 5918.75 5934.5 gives 0.11 mag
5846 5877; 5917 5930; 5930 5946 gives 0.04 mag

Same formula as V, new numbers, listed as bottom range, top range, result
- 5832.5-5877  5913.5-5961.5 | 0.97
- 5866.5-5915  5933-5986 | 1.04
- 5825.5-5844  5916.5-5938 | 1.01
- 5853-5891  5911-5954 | 1.02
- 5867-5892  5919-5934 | 1.02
